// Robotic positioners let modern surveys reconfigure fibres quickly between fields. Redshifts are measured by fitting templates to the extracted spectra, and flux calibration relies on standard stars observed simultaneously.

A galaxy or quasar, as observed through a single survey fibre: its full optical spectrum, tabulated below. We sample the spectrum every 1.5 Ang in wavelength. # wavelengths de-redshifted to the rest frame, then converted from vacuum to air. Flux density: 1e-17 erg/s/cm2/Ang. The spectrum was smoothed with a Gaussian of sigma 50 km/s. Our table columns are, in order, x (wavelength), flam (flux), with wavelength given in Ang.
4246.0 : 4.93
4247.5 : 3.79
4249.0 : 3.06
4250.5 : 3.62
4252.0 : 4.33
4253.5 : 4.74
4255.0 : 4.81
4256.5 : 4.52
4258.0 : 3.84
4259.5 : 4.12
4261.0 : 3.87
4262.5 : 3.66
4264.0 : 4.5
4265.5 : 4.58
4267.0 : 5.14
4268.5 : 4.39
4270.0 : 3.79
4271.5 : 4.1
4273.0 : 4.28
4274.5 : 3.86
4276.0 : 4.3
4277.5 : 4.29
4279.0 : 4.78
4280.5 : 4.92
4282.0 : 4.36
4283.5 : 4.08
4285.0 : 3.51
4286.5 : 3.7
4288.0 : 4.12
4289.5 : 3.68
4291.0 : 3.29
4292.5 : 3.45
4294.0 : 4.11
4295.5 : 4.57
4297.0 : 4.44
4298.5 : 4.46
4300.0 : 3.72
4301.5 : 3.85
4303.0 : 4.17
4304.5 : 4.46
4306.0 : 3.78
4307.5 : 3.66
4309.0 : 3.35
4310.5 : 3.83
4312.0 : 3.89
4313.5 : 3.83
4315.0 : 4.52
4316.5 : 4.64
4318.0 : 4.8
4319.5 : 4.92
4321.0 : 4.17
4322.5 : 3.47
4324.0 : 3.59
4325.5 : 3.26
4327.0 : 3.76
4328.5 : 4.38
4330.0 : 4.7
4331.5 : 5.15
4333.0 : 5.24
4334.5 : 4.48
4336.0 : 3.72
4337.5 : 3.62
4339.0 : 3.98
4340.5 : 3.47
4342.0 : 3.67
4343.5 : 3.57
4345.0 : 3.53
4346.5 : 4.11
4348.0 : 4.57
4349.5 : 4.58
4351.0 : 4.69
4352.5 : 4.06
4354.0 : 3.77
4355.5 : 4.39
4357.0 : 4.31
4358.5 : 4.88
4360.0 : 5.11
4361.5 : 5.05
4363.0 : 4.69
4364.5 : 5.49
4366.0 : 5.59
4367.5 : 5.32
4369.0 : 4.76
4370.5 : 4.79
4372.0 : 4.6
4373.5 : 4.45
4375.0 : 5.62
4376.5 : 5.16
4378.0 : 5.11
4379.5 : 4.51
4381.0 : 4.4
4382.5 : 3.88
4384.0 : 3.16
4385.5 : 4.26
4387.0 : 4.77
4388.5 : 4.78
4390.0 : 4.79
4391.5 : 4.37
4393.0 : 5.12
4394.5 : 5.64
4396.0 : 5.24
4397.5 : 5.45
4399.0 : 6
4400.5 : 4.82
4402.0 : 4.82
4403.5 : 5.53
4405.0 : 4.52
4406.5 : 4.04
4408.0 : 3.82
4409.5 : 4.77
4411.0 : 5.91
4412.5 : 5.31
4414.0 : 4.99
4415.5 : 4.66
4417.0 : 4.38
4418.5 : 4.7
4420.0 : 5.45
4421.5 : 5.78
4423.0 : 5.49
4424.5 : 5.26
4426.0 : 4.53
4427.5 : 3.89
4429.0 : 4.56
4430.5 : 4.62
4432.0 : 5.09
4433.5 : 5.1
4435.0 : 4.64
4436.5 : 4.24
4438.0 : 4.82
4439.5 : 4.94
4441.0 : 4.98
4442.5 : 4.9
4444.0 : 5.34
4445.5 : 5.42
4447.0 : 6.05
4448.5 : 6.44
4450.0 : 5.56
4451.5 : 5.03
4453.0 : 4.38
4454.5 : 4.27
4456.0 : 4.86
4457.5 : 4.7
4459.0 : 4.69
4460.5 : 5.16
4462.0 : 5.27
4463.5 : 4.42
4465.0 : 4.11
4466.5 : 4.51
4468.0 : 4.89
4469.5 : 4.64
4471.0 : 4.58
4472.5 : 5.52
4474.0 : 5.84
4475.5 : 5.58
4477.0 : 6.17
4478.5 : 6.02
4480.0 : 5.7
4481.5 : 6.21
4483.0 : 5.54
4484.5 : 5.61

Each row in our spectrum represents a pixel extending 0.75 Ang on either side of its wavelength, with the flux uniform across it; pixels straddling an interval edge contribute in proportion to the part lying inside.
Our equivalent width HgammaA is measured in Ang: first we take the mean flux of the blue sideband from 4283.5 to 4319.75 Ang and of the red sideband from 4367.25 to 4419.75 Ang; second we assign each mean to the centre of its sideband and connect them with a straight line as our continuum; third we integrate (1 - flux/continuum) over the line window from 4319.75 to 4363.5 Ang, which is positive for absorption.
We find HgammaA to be 1.6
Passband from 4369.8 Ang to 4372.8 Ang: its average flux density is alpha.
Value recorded 4.69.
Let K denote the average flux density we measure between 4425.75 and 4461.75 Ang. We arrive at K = 4.94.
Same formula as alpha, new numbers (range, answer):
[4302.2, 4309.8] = 3.88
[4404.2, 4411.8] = 4.62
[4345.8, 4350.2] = 4.42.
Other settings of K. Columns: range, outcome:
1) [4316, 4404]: 4.55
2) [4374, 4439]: 4.84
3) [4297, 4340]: 4.12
